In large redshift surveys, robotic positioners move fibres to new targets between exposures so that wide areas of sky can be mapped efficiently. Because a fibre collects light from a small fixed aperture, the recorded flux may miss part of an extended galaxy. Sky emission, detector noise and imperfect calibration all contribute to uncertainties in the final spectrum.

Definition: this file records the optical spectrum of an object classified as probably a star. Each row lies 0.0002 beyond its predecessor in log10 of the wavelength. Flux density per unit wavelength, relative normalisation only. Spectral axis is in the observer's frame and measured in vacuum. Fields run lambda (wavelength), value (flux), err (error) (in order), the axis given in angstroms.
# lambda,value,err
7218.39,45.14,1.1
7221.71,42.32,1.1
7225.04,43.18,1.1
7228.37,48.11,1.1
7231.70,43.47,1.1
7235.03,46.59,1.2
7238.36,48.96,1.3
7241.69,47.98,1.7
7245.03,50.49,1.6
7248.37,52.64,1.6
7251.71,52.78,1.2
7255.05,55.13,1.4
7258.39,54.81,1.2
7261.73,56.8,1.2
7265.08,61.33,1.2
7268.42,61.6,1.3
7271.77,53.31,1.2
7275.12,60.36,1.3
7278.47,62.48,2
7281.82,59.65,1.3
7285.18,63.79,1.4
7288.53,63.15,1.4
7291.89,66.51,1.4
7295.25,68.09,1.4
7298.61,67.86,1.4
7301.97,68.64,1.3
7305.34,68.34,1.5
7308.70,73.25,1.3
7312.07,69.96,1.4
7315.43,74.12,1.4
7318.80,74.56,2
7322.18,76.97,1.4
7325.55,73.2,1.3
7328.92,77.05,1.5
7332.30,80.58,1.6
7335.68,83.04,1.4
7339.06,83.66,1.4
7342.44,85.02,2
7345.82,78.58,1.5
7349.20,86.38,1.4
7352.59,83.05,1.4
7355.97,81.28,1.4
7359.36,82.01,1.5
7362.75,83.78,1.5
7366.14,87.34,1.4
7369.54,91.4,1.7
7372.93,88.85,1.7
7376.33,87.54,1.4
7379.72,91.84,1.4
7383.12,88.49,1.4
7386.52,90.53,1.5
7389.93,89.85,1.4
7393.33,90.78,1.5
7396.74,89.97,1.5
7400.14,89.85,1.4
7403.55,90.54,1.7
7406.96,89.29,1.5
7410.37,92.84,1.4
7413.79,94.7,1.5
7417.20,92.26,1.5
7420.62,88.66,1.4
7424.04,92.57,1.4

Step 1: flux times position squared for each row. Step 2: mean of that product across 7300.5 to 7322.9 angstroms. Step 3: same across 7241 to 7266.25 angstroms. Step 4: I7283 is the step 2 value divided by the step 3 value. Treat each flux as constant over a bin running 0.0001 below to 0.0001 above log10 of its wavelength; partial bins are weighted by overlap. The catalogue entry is 1.4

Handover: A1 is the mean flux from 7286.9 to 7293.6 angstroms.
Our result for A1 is 64.8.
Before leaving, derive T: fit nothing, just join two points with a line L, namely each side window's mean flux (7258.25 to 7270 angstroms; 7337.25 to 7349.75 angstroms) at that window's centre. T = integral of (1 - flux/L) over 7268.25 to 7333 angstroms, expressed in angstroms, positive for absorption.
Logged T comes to 1.9 angstroms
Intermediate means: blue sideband 59.1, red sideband 83.2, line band 68.2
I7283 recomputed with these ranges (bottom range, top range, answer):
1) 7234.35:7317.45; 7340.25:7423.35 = 1.50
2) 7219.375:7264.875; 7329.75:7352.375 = 1.70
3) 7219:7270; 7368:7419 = 1.85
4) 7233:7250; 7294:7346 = 1.56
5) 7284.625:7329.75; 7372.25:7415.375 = 1.31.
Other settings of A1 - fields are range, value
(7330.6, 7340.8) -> 82.4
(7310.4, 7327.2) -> 73.8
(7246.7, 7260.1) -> 53.9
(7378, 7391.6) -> 90.2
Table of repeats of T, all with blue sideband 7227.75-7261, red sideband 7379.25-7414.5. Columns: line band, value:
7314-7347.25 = -2.53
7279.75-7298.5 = -0.69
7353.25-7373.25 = -0.89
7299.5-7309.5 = -0.51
